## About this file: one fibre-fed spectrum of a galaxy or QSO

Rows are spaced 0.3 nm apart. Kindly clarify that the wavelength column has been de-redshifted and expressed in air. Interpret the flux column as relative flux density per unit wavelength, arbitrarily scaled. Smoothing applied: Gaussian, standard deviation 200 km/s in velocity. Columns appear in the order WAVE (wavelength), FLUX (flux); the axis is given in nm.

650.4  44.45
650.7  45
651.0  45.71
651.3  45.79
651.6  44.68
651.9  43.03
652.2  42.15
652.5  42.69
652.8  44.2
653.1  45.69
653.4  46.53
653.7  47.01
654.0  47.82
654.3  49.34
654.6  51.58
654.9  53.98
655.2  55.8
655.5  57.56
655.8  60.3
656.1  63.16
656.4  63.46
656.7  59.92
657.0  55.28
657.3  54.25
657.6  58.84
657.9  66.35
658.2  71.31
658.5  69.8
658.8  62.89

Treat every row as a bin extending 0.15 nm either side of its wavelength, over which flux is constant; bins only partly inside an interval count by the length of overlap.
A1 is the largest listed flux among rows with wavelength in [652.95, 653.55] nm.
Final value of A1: 46.53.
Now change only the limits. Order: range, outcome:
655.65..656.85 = 63.46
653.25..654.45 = 49.34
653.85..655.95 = 60.3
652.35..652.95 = 44.2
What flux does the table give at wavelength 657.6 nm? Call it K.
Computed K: 58.84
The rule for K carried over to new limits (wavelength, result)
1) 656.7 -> 59.92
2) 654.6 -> 51.58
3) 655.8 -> 60.3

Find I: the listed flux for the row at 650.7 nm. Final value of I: 45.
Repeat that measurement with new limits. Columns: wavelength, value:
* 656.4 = 63.46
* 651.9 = 43.03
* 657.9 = 66.35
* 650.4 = 44.45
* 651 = 45.71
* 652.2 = 42.15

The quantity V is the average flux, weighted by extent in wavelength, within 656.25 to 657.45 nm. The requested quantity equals 58.2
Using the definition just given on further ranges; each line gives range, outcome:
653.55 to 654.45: 48.1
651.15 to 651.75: 45.2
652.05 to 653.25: 43.7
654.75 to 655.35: 54.9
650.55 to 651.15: 45.4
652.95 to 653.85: 46.4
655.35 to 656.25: 60.3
